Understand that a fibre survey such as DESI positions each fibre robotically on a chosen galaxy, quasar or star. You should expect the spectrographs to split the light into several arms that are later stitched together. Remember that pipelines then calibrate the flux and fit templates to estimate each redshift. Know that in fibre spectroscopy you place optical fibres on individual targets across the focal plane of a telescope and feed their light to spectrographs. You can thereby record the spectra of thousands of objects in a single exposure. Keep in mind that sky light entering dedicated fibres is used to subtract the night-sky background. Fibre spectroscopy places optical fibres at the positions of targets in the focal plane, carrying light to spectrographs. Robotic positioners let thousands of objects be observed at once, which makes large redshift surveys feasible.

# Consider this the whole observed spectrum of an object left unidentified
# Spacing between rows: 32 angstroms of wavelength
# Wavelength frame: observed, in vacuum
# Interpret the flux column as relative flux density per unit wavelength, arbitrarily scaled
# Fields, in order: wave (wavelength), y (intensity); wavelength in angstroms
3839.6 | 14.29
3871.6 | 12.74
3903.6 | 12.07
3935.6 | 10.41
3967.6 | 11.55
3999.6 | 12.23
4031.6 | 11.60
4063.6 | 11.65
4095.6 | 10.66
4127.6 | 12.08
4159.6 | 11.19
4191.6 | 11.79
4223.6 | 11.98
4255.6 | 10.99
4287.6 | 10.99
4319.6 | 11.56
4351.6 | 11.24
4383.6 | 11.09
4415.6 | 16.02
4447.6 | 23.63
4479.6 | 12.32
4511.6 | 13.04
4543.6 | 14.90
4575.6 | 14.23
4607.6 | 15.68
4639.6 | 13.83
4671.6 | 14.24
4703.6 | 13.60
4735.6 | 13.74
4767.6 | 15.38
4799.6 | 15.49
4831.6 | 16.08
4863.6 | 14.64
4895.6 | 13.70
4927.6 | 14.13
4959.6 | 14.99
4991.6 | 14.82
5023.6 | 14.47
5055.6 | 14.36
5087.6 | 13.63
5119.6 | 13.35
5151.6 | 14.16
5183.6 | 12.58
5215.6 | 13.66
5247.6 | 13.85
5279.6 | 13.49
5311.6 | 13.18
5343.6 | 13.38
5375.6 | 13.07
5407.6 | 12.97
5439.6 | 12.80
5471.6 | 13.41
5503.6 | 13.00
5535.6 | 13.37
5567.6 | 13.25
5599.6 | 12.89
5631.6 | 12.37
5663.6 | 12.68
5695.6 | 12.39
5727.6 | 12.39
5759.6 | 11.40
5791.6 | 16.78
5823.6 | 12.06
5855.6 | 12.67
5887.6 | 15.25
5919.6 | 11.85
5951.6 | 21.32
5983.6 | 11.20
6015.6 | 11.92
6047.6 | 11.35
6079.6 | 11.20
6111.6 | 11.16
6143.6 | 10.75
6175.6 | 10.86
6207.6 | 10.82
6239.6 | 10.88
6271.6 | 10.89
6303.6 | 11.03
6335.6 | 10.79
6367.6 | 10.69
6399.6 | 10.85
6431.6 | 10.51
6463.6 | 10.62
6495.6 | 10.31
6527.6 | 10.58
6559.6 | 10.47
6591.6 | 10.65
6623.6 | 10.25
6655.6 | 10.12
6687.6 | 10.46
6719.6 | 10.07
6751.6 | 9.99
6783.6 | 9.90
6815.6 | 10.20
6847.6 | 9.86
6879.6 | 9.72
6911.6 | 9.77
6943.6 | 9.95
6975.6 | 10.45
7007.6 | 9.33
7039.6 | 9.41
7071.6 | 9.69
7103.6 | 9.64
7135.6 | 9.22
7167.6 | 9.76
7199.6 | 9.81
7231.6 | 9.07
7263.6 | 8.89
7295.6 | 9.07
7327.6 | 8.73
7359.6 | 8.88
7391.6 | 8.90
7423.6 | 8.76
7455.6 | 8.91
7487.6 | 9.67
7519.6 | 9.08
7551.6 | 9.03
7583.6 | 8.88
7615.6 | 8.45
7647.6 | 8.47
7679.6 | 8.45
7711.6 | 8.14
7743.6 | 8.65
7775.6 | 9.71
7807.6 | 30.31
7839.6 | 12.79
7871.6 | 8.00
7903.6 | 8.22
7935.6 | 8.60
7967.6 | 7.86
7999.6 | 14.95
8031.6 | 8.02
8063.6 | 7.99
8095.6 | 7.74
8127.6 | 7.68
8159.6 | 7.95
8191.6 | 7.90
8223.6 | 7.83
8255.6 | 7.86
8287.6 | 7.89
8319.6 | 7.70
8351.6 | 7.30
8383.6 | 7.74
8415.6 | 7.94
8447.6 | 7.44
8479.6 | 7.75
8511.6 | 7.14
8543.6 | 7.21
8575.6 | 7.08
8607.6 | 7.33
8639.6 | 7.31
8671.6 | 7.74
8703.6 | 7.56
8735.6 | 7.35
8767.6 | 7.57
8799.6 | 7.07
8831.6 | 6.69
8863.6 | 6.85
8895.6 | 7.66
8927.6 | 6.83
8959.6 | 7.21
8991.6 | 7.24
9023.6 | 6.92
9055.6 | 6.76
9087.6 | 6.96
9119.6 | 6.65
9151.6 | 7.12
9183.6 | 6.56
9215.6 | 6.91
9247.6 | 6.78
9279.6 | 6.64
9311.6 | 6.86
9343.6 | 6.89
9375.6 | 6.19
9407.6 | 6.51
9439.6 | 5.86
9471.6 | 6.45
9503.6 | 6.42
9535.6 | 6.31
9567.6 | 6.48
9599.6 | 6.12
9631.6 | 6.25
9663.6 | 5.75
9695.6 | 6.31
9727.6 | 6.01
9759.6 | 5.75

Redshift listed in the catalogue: 0.189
